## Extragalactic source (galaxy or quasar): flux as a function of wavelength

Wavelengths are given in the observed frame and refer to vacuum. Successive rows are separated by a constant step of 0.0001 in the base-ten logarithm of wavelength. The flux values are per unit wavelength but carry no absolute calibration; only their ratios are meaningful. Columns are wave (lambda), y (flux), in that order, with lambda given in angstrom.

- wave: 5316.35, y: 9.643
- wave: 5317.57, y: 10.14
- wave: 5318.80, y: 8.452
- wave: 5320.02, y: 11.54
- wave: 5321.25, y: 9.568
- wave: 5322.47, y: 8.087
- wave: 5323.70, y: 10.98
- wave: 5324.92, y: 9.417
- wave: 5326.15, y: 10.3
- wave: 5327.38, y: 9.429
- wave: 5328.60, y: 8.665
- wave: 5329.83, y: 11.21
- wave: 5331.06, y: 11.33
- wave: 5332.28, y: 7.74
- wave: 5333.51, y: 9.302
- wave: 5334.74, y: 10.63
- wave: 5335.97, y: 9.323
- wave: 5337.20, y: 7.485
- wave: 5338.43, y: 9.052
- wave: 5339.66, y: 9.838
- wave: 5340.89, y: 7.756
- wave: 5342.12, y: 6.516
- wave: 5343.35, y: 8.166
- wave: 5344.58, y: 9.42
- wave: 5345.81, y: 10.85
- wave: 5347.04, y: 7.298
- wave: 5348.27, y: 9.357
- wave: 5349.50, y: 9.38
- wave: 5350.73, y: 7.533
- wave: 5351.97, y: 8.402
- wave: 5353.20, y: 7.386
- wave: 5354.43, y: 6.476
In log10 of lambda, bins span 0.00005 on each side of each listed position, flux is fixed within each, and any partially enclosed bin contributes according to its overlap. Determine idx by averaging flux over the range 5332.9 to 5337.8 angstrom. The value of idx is 9.18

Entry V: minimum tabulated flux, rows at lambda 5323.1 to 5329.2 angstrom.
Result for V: 8.665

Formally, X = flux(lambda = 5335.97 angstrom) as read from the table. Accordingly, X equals 9.323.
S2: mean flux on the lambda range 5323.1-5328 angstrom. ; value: 10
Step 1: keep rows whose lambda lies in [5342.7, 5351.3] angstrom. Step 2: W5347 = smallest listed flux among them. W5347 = 7.298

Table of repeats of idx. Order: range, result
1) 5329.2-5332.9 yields 10.1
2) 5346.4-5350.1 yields 8.7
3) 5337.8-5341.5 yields 8.87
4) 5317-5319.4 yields 9.26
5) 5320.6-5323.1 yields 8.86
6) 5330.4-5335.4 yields 9.76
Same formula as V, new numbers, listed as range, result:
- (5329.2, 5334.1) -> 7.74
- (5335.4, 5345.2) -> 6.516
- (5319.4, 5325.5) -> 8.087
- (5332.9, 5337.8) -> 7.485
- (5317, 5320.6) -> 8.452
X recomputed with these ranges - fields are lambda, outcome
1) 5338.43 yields 9.052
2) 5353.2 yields 7.386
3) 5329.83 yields 11.21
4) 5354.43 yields 6.476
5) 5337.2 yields 7.485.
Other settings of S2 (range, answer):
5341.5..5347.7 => 8.46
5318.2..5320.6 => 10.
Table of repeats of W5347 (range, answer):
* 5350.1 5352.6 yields 7.533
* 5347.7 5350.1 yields 9.357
